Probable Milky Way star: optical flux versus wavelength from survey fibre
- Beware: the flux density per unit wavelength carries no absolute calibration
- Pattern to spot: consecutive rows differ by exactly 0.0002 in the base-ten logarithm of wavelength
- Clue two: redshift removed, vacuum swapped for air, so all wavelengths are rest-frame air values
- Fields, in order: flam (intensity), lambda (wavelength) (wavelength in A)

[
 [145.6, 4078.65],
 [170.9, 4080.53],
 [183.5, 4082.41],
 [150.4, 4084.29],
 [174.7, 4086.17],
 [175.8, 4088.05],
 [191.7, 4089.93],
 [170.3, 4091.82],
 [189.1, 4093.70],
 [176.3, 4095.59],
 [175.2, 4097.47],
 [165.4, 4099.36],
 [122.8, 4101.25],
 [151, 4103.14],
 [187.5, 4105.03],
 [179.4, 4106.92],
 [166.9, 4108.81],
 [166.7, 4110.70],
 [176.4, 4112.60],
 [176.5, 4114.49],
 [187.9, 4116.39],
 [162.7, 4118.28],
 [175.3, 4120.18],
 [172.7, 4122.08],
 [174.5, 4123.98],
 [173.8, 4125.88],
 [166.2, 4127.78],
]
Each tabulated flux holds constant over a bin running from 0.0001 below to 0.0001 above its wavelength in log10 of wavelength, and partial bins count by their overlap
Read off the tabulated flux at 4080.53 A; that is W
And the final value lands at 170.9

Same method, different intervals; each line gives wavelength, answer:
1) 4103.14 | 151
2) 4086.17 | 174.7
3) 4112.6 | 176.4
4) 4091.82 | 170.3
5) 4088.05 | 175.8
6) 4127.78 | 166.2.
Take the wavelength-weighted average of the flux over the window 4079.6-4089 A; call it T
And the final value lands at 171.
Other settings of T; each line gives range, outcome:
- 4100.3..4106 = 154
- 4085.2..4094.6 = 180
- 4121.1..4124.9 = 173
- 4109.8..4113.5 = 171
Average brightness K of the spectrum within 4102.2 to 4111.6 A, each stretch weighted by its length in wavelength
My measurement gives 170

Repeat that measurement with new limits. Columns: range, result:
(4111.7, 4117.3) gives 180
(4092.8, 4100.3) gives 176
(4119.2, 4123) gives 174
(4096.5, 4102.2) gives 155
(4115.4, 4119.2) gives 175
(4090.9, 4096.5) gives 179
